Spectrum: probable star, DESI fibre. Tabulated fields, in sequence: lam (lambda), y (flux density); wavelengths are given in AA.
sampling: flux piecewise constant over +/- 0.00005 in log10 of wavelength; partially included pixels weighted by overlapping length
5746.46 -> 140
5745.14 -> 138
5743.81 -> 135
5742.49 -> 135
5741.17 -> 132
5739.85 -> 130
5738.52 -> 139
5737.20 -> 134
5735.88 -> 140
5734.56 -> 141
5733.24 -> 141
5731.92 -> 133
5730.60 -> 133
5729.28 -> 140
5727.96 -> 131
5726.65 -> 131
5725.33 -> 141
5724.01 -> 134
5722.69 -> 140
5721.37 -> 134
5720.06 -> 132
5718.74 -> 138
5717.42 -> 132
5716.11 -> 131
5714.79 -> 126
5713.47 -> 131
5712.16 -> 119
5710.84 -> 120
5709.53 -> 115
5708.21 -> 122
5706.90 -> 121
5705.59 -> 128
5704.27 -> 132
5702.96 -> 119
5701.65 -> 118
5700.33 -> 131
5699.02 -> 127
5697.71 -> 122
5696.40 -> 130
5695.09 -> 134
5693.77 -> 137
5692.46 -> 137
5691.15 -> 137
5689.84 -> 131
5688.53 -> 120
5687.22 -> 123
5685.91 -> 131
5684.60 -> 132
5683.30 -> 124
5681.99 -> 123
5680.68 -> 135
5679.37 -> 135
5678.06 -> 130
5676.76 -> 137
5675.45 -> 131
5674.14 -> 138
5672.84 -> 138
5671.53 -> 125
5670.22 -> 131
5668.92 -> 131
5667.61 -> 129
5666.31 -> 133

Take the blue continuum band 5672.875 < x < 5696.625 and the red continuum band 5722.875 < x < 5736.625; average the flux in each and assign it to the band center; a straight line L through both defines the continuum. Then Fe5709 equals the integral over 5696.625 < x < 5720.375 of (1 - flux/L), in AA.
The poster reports 1.5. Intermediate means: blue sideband 132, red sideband 137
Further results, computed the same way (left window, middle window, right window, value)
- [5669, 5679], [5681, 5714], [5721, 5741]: 1.8 AA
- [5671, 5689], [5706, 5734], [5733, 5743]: 0.8 AA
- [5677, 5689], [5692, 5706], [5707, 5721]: -0.1 AA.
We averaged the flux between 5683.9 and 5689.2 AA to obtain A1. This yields 127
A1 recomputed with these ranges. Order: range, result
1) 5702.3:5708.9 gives 124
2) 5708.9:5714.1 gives 121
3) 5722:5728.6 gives 135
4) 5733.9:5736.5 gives 141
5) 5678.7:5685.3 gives 130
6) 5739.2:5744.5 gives 133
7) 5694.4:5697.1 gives 132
